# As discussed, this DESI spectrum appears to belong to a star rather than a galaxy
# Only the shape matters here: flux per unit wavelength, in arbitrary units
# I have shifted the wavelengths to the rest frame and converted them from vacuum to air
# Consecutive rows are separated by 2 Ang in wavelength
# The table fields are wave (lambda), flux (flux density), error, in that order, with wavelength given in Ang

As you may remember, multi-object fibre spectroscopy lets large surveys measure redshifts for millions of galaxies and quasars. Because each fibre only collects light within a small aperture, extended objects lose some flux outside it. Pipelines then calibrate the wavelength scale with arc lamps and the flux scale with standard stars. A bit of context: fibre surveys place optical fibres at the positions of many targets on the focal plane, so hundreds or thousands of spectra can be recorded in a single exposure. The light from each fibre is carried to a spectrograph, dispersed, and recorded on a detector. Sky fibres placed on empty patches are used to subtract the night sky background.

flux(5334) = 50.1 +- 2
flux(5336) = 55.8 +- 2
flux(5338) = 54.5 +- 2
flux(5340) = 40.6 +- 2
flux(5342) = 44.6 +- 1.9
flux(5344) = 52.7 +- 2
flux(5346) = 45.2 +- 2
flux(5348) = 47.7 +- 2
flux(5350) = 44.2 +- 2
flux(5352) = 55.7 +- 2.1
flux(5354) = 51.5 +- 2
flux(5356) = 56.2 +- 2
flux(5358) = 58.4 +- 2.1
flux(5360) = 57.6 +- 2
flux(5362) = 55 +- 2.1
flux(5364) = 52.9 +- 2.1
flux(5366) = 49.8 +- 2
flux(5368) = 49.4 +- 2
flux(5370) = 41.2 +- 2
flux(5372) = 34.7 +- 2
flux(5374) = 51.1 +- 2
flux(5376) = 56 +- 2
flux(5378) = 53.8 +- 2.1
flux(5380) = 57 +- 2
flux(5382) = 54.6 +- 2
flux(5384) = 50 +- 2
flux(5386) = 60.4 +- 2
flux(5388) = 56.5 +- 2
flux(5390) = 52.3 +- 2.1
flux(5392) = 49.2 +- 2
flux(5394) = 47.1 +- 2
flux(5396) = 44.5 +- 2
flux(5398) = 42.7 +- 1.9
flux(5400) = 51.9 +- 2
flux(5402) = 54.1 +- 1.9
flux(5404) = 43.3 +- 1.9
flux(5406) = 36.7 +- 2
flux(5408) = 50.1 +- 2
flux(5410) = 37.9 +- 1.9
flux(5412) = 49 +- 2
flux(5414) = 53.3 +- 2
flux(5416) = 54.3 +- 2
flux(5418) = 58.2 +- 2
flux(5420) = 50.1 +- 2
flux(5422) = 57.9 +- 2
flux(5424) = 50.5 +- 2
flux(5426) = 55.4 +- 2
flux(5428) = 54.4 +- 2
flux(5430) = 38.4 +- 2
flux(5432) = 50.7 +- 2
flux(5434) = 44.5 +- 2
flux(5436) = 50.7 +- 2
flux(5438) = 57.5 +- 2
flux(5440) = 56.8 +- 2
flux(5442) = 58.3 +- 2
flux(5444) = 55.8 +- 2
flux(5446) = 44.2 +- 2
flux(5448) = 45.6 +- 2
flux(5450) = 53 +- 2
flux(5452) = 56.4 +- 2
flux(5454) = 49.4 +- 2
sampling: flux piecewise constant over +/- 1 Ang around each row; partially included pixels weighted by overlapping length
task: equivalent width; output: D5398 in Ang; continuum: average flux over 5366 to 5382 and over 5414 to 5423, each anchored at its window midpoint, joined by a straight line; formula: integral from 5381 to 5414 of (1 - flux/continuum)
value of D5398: 2.1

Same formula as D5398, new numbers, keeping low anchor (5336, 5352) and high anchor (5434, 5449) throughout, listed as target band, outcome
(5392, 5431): 1.5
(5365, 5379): 0.4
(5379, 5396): -1.0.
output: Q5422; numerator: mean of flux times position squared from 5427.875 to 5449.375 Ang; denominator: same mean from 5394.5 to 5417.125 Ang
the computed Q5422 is 1.08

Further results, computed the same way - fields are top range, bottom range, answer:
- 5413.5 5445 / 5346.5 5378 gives 1.07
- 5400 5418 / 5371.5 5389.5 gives 0.92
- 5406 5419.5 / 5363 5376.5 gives 1.06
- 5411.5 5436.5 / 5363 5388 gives 1.02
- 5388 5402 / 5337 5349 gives 1.05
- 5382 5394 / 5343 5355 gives 1.09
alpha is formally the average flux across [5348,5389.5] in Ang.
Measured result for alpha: 52.2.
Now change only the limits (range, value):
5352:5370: 53.2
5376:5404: 51.7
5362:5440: 50.2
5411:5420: 53.3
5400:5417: 47.6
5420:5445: 52.5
